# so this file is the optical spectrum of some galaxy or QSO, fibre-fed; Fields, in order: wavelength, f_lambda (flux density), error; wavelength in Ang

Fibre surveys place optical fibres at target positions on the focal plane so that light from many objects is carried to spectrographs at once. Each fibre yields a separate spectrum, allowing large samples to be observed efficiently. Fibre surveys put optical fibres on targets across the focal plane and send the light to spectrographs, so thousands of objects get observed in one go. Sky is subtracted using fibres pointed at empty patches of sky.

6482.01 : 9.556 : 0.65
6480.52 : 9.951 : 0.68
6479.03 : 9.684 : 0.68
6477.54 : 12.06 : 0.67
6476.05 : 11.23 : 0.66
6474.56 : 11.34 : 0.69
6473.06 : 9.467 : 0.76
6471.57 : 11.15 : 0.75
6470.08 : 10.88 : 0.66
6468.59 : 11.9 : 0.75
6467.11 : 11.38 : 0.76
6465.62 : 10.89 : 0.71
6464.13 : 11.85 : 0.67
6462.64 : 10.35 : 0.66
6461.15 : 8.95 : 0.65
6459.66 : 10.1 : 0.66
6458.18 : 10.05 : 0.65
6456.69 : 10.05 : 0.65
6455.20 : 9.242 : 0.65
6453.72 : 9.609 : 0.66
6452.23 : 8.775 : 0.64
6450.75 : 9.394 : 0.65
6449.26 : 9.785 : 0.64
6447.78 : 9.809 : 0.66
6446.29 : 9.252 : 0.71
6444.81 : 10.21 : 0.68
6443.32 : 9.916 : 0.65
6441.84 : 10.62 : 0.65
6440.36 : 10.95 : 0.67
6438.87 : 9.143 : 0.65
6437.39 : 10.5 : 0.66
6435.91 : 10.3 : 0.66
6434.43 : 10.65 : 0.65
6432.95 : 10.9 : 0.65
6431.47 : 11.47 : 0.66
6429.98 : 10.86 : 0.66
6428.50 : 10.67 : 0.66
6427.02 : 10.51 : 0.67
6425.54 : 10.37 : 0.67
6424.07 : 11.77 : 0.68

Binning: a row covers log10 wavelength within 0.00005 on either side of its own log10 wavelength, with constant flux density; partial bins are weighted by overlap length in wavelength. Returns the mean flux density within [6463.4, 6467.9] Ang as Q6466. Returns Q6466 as 11.4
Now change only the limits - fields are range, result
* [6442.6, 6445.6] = 10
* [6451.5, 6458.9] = 9.54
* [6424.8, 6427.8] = 10.5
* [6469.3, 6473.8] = 10.5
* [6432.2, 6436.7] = 10.6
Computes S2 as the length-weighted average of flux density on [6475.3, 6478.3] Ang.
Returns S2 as 11.6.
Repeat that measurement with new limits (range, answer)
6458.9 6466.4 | 10.4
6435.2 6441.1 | 10.2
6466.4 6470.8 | 11.4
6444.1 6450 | 9.77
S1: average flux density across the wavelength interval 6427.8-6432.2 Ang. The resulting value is 11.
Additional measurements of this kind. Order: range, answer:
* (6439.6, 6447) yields 10.2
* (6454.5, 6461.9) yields 9.68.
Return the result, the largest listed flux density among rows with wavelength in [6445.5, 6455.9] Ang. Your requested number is 9.809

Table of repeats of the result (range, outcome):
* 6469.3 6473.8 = 11.15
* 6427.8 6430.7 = 10.86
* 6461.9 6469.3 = 11.9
